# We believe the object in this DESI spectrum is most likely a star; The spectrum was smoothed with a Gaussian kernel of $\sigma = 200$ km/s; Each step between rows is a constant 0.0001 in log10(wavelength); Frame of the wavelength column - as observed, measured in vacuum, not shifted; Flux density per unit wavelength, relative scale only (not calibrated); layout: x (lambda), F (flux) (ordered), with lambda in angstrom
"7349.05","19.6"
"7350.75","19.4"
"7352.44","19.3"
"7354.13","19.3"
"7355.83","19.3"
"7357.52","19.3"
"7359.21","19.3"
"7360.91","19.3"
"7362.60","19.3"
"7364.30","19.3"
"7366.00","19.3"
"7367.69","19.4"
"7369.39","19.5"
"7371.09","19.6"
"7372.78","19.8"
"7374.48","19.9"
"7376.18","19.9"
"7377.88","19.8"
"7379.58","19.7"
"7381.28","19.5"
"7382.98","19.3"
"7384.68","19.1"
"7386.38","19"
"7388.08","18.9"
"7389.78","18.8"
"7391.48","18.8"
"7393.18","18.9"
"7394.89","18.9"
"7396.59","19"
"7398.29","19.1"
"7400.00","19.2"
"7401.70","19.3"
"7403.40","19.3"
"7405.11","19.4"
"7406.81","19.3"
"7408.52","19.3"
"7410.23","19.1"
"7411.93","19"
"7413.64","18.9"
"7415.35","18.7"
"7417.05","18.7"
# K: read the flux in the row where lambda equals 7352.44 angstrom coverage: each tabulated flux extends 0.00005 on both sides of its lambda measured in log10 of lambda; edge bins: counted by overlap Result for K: 19.3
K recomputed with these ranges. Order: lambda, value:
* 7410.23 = 19.1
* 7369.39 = 19.5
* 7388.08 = 18.9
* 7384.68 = 19.1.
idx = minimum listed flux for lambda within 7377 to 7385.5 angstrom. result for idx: 19.1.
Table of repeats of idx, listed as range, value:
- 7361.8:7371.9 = 19.3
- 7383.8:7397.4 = 18.8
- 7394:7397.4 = 18.9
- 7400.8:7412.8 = 19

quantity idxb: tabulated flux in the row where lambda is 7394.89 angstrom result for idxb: 18.9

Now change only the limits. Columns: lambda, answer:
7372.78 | 19.8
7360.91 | 19.3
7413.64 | 18.9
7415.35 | 18.7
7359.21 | 19.3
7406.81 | 19.3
